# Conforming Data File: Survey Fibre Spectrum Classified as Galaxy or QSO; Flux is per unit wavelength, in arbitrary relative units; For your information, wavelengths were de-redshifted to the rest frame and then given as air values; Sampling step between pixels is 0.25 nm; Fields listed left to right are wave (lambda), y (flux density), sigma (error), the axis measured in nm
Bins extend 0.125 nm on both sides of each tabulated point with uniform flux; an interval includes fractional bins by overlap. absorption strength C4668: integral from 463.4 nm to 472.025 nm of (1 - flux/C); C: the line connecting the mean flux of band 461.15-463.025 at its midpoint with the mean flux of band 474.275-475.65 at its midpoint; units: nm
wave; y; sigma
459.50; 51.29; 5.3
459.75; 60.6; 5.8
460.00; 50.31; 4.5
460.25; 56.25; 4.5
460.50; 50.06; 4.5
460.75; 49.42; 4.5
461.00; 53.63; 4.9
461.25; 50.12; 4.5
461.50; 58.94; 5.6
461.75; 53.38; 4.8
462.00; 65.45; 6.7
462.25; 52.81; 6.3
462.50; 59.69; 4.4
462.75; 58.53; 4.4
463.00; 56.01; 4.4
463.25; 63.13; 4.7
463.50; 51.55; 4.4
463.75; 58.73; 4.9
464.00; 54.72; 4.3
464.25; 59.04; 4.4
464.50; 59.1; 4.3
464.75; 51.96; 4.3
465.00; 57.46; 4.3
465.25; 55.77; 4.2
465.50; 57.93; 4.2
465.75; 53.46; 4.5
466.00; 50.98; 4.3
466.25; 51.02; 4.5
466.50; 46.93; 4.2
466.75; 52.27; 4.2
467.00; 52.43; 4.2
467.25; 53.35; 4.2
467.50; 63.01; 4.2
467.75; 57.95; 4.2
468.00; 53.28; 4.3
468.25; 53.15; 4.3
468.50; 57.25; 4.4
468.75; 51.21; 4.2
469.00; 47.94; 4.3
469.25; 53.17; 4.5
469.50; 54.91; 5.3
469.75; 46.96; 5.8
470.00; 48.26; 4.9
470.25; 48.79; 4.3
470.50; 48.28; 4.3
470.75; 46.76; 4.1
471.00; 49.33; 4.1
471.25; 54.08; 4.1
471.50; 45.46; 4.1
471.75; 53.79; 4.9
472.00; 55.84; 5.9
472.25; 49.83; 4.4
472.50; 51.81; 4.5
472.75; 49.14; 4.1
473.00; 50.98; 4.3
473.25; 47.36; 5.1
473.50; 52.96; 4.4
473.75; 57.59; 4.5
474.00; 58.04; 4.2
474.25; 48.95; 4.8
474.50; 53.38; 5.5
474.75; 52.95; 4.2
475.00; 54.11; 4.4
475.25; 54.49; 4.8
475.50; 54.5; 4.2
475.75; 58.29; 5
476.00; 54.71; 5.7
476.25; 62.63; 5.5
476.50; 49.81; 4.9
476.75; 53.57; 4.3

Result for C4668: 0.39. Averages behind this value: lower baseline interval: 57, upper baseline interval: 53.6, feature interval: 53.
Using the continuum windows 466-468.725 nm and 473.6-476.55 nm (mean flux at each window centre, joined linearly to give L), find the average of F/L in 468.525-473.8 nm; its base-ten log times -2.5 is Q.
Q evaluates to 0.08 mag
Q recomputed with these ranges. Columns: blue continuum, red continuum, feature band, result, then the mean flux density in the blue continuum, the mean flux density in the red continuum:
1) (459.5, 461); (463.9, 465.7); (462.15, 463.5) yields -0.05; 53.2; 56.5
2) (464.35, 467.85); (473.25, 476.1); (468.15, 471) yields 0.08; 54.6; 54.2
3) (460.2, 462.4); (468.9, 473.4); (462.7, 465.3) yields -0.07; 54.4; 50.2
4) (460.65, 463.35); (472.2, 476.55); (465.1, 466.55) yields 0.05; 56.5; 53.5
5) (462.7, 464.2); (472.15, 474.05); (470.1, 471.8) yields 0.08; 57.1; 52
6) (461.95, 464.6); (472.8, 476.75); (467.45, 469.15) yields 0.03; 57.9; 53.9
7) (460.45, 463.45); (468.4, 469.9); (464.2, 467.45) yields -0.01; 56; 51.8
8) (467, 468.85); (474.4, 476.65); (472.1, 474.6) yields 0.06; 55.4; 55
